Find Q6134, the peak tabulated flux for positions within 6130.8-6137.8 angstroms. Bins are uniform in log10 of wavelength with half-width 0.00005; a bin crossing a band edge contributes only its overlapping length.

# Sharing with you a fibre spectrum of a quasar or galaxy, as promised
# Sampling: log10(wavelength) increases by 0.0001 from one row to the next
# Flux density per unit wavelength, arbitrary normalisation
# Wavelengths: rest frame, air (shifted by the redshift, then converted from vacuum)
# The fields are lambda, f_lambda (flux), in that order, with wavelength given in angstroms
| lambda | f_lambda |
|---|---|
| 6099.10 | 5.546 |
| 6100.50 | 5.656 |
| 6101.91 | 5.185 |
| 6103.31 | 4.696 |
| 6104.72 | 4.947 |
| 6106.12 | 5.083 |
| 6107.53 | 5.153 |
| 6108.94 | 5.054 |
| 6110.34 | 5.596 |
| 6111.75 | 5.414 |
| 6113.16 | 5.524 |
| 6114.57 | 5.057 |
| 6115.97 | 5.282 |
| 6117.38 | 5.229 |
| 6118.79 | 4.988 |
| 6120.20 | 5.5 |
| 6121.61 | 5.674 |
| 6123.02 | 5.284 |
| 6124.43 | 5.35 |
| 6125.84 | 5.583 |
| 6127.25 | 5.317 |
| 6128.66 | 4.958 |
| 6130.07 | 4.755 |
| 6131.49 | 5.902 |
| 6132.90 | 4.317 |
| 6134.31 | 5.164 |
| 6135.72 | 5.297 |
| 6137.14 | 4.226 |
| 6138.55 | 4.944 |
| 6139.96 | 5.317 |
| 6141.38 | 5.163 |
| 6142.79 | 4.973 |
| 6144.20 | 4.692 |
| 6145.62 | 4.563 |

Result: 5.902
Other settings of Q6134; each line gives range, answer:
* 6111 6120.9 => 5.524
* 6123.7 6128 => 5.583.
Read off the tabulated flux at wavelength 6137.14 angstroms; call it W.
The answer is 4.226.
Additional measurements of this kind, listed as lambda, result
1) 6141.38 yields 5.163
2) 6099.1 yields 5.546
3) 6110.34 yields 5.596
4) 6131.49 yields 5.902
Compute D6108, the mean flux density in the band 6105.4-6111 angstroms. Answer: 5.22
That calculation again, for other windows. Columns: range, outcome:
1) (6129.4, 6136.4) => 5.09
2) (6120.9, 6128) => 5.44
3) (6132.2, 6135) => 4.74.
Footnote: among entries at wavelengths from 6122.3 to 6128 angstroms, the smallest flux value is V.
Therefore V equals 5.284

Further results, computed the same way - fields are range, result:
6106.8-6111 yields 5.054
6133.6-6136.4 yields 5.164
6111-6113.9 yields 5.414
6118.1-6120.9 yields 4.988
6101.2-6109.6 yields 4.696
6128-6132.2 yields 4.755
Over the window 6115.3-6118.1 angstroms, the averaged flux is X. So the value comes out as 5.25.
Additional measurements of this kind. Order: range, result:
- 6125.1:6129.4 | 5.29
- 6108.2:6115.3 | 5.33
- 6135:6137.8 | 4.77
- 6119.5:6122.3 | 5.59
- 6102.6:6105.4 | 4.82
